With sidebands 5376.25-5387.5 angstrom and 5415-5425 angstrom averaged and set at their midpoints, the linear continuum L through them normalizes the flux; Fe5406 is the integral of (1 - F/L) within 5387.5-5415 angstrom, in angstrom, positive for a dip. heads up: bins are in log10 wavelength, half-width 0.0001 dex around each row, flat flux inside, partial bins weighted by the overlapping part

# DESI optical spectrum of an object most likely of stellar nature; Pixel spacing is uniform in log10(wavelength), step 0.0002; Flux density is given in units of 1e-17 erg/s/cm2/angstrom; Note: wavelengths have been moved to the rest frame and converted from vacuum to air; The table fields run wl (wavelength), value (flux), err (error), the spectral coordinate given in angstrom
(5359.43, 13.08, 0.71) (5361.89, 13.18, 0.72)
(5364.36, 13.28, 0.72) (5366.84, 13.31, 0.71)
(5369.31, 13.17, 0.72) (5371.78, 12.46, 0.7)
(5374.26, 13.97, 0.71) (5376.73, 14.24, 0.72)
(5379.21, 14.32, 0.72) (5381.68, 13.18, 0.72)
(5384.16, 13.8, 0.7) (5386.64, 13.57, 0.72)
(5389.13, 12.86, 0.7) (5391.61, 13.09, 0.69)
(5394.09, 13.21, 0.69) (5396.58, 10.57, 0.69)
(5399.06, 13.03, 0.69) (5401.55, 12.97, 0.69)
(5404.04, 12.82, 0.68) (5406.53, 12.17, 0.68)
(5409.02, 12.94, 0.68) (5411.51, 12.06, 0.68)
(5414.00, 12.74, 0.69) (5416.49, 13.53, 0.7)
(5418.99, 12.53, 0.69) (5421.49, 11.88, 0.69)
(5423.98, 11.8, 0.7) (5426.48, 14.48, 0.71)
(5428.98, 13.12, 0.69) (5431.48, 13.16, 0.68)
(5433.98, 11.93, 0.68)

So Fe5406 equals 1.1 angstrom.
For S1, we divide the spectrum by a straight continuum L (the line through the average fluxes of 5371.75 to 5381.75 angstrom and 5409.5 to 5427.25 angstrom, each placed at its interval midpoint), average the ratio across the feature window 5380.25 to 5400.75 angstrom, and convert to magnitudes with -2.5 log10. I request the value 0.04 mag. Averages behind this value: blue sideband 13.8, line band 12.9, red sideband 12.7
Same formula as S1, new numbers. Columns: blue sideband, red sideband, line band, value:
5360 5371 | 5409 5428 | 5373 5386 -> -0.07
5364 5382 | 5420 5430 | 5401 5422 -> 0.03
